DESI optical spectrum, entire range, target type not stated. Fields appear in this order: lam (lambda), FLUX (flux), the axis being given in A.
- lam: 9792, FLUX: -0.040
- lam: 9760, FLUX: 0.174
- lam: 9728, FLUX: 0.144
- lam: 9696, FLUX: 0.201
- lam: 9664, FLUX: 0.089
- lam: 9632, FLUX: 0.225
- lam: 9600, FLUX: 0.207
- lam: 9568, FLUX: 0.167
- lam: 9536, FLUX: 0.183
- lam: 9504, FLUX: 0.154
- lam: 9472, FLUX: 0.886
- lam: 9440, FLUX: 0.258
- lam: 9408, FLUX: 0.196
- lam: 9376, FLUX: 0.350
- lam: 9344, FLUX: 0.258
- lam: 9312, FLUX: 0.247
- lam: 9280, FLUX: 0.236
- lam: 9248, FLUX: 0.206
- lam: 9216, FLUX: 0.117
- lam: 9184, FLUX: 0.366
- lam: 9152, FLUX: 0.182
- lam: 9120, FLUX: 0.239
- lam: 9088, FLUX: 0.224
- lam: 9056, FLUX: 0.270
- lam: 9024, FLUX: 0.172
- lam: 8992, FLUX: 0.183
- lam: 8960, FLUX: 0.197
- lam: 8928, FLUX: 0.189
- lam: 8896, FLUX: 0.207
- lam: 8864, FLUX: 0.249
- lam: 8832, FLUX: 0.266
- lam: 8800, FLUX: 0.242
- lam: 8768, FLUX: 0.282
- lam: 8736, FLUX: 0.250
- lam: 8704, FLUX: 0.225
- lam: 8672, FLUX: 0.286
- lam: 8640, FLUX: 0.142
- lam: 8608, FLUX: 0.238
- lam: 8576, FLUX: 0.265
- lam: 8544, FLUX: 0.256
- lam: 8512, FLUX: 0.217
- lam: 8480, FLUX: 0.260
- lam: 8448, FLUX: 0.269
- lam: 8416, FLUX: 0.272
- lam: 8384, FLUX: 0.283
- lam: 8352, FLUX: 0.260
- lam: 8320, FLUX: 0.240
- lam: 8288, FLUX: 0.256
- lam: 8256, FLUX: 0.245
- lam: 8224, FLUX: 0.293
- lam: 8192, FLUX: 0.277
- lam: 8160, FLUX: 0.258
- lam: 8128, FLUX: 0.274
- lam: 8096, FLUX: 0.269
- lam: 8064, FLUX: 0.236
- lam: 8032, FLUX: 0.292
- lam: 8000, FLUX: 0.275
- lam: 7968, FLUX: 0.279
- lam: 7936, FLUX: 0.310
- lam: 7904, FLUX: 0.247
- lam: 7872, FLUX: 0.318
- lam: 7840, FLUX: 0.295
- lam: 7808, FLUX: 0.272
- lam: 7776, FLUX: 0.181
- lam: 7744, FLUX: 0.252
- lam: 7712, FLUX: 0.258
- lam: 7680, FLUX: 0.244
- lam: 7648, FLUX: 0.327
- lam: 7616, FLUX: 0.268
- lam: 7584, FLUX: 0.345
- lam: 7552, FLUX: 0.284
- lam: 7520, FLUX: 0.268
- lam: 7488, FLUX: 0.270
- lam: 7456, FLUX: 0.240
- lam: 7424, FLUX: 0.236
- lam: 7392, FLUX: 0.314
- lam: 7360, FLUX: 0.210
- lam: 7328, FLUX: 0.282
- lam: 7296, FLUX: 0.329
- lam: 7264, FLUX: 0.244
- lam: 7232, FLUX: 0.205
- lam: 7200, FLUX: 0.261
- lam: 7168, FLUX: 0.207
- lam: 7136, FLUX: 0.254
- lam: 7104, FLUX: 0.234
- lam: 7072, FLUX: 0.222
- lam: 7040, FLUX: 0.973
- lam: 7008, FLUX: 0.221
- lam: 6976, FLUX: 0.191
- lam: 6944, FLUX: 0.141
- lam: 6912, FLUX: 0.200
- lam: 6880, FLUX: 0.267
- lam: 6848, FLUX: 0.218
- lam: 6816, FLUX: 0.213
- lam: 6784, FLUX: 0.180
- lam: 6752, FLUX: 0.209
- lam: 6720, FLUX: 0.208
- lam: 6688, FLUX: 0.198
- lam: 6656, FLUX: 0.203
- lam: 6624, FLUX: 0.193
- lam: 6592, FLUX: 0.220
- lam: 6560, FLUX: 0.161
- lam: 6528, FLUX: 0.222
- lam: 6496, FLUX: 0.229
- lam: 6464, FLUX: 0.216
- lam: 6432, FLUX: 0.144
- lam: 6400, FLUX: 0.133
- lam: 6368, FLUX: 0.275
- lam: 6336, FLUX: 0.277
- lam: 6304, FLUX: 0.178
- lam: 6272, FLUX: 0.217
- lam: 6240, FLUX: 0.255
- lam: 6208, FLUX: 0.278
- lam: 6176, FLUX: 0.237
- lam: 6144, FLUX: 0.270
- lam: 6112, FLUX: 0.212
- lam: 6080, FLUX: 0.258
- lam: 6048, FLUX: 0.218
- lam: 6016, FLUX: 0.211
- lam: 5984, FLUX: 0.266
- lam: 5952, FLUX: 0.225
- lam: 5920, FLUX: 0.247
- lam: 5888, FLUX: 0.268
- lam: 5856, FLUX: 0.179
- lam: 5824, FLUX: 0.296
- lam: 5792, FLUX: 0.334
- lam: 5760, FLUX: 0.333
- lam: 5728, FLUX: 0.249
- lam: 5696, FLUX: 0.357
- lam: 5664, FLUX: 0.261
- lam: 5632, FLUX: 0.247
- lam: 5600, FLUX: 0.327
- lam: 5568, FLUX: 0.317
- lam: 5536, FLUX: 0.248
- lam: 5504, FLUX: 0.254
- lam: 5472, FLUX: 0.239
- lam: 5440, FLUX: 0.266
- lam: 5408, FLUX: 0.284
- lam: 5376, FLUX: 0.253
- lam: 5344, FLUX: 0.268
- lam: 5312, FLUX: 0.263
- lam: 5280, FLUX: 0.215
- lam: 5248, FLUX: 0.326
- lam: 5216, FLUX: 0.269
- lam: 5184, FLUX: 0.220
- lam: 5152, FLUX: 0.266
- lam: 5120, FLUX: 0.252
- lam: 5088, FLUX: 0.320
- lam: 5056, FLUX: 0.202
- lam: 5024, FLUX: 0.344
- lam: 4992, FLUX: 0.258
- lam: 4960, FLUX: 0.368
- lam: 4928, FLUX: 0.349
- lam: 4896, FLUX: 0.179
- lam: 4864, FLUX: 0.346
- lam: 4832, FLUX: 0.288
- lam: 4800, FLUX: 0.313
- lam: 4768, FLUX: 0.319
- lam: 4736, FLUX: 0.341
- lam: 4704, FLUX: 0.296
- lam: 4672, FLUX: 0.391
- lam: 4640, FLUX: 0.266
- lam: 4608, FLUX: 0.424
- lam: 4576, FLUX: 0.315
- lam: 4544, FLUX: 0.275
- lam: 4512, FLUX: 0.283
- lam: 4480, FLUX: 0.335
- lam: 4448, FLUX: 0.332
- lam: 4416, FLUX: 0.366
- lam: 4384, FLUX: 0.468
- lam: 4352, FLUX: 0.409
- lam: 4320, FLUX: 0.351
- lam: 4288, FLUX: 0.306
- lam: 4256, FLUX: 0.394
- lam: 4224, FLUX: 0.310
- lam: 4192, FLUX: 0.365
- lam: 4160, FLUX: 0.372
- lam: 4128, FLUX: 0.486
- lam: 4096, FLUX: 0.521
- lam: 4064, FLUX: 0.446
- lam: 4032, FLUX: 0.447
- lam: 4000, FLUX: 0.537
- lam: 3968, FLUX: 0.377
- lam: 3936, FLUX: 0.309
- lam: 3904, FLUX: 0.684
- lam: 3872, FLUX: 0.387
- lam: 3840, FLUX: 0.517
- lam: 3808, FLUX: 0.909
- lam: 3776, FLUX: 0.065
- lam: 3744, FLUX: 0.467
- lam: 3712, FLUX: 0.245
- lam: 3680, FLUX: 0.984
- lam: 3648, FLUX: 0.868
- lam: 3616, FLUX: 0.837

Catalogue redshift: 0.89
